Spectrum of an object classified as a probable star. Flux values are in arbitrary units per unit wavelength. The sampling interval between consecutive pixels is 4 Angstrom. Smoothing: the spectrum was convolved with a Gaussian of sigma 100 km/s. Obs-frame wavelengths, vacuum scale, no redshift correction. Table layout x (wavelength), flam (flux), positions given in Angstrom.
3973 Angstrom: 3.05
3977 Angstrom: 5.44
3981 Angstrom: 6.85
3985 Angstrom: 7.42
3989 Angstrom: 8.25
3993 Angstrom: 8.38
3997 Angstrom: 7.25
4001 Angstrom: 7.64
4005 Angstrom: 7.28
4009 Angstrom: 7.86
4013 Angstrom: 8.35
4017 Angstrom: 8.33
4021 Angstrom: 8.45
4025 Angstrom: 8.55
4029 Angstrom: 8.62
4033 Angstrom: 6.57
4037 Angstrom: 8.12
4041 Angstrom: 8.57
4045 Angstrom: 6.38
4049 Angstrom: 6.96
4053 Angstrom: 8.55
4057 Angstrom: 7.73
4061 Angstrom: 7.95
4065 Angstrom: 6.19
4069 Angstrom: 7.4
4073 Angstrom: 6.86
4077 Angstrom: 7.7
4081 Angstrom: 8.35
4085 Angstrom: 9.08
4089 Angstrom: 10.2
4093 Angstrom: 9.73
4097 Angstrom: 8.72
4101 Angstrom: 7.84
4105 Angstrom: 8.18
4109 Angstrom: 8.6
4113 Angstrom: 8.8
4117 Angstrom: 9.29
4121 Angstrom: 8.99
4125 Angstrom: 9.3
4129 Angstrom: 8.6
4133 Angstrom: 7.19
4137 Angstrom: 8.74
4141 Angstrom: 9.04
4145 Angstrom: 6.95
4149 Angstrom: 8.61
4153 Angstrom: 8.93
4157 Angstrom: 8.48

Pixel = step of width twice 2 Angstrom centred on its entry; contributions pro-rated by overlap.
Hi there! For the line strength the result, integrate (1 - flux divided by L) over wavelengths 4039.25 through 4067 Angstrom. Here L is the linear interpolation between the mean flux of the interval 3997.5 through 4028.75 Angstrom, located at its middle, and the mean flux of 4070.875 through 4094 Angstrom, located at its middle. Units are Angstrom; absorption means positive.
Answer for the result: 3.0 Angstrom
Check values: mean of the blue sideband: 8.06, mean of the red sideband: 8.6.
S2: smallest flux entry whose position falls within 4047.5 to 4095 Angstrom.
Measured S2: 6.19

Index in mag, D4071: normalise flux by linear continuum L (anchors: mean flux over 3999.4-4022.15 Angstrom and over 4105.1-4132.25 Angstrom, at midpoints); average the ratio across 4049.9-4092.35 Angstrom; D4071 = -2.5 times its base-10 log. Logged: 0.05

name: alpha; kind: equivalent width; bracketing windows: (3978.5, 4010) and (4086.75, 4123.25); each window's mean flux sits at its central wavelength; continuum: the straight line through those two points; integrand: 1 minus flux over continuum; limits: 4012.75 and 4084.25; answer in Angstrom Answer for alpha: 4.0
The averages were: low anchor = 7.57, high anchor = 8.93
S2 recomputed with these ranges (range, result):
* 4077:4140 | 7.19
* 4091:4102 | 7.84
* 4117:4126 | 8.99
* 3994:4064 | 6.38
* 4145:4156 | 6.95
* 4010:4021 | 8.33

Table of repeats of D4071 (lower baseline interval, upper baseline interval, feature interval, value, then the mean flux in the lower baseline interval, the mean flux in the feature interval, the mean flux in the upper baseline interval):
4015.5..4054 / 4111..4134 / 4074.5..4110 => -0.03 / 7.89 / 8.69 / 8.76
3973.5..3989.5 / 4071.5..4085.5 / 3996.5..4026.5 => -0.15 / 6.5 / 7.99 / 7.92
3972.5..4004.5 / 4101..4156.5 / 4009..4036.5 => -0.11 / 6.98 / 8.12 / 8.53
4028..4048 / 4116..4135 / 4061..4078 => 0.12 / 7.57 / 7.11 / 8.64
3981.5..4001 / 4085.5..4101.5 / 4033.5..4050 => 0.14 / 7.73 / 7.46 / 9.24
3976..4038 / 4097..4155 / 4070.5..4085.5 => 0.05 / 7.74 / 7.87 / 8.51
